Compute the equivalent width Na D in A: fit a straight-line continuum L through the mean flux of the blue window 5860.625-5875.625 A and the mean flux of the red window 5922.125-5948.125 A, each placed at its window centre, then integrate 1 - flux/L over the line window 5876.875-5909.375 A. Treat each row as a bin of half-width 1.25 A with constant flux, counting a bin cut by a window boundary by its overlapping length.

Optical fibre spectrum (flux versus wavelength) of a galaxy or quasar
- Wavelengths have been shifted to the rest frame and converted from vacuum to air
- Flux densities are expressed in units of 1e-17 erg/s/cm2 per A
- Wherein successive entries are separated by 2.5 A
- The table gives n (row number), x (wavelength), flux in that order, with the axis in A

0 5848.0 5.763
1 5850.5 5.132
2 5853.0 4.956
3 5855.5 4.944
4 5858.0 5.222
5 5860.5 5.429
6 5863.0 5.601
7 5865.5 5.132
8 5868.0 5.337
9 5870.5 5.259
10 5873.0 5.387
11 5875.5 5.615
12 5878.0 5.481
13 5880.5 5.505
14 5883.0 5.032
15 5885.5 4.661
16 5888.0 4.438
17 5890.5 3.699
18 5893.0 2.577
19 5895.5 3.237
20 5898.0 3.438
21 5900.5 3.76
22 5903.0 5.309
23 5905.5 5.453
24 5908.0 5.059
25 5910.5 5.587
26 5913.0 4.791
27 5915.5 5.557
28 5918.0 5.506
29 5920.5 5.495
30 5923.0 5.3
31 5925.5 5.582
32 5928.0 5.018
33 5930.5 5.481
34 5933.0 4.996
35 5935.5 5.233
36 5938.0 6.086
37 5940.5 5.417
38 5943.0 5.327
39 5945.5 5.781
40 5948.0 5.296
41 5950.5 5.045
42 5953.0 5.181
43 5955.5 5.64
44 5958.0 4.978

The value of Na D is 5.8 A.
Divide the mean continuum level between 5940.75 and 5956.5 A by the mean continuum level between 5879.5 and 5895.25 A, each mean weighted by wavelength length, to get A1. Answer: 1.3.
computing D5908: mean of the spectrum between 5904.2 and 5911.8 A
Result 5.36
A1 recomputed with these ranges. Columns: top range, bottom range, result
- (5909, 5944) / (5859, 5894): 1.09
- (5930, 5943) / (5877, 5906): 1.25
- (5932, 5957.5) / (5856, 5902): 1.14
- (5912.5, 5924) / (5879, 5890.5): 1.12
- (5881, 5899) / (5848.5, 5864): 0.75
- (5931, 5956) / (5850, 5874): 1.03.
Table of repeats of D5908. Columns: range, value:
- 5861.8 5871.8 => 5.33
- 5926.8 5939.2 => 5.36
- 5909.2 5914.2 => 5.19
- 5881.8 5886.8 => 4.84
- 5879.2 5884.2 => 5.27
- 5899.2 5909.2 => 4.89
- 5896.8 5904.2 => 4.17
